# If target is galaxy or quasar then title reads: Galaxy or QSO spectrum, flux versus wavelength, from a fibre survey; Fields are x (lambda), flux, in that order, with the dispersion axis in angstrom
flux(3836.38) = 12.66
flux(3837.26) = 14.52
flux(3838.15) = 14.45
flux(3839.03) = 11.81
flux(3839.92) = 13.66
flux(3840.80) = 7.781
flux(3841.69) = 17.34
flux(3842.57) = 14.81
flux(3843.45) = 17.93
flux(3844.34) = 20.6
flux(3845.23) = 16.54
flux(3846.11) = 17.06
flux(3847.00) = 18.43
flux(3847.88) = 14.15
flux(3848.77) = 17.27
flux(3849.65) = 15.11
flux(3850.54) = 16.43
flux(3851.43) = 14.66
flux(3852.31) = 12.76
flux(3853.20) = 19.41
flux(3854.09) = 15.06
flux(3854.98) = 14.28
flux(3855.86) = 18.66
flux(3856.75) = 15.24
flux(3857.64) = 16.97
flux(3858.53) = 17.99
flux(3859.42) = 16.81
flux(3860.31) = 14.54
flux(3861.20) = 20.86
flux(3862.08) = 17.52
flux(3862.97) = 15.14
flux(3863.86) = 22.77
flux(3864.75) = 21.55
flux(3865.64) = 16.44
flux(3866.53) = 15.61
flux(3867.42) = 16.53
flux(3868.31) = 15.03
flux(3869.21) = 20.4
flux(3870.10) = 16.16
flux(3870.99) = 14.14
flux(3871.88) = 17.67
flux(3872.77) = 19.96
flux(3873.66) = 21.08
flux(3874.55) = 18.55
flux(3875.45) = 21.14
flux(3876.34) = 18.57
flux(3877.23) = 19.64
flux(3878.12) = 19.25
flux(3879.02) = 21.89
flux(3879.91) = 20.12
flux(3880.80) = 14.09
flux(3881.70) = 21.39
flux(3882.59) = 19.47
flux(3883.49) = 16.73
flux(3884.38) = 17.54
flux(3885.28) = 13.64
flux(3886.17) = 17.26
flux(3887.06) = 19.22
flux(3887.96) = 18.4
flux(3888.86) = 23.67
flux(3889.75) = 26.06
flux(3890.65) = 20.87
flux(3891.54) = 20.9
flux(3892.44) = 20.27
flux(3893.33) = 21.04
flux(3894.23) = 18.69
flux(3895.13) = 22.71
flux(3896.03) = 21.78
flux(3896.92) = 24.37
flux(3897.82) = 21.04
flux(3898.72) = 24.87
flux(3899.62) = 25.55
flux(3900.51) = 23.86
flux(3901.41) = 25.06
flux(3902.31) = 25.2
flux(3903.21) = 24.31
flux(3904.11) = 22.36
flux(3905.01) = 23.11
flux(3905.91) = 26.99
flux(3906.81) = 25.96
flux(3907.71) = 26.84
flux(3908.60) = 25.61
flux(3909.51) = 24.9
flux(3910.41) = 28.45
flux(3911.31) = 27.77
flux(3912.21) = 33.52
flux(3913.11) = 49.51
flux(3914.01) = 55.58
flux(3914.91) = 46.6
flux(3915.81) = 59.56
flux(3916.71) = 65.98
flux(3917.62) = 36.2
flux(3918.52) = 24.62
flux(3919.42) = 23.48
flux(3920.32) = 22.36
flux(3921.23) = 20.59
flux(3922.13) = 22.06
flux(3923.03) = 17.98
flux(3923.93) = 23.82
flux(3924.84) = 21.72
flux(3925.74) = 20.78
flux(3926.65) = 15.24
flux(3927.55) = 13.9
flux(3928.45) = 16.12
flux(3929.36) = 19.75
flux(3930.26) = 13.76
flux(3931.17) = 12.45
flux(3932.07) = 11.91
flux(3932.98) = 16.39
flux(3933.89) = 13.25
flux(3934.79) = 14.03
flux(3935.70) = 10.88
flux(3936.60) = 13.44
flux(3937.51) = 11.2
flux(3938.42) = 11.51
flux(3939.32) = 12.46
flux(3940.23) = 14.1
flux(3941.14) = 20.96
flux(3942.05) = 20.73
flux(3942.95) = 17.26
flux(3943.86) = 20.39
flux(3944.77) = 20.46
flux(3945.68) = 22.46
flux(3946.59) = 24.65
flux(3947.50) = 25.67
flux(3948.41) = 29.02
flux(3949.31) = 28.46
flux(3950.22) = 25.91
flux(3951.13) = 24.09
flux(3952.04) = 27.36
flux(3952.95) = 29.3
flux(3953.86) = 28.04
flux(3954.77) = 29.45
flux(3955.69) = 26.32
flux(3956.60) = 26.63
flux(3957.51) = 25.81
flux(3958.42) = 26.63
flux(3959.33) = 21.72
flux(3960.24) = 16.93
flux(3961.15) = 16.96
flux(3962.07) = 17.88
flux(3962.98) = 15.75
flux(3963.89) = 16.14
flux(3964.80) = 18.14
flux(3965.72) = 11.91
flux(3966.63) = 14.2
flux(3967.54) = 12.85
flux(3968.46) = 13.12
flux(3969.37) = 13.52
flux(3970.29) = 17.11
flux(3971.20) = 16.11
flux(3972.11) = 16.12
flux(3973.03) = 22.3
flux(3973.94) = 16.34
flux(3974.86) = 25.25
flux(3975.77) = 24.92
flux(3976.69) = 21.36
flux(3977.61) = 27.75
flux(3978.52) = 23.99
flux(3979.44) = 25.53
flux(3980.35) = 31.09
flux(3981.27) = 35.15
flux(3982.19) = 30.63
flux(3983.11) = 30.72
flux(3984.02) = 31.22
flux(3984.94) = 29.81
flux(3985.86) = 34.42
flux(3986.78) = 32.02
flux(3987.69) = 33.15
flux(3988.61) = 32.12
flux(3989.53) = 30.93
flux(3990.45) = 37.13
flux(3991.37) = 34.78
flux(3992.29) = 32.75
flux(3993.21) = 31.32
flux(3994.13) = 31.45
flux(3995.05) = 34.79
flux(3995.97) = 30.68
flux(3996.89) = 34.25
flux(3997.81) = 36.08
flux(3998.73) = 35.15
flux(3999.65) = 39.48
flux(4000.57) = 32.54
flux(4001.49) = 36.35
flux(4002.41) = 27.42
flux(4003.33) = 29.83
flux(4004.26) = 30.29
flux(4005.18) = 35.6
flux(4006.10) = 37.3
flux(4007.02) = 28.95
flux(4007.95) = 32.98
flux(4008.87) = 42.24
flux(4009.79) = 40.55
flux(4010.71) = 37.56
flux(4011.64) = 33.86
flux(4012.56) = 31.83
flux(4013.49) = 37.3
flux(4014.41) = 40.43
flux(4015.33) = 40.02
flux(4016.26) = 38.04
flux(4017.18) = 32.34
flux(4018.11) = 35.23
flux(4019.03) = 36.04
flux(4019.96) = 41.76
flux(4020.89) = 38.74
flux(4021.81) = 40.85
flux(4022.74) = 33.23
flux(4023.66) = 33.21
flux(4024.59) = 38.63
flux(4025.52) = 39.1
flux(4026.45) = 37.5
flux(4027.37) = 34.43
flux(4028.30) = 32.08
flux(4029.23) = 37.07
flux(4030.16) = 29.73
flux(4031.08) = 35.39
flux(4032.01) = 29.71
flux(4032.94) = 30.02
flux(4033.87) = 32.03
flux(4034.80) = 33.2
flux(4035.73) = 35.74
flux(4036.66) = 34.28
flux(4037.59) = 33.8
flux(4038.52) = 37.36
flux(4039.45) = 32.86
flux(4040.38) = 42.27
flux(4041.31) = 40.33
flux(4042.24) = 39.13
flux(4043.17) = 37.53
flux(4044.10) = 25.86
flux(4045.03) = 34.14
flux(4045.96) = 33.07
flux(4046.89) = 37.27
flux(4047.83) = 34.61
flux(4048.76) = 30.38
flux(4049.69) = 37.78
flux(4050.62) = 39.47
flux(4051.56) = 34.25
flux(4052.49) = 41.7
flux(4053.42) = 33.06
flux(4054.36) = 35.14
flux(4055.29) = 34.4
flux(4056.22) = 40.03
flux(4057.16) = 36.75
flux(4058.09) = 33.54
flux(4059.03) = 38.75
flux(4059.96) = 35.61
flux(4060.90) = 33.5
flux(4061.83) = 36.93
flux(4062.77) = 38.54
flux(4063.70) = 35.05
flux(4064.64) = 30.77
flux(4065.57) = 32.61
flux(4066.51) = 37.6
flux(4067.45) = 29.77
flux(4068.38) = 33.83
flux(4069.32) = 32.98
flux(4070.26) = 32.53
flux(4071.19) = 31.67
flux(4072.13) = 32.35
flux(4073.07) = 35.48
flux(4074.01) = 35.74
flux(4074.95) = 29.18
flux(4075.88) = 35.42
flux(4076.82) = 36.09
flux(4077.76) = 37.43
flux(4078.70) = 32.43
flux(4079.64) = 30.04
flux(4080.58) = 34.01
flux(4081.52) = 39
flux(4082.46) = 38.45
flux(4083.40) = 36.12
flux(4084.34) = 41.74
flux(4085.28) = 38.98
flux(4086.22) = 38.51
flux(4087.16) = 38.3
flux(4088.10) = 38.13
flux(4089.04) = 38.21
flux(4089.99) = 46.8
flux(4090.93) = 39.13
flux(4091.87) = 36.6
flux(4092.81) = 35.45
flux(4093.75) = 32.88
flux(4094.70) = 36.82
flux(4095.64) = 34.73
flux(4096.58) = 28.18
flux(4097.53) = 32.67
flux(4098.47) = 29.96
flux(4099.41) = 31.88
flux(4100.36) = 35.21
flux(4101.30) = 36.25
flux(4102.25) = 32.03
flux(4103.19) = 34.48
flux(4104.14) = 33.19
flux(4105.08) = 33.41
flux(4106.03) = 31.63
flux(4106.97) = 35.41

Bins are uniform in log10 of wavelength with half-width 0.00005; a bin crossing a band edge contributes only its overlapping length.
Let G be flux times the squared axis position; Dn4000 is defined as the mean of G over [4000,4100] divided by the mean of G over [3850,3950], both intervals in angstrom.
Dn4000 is 1.77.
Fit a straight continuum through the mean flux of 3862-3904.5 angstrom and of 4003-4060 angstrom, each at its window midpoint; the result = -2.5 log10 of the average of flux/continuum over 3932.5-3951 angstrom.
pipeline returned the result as 0.37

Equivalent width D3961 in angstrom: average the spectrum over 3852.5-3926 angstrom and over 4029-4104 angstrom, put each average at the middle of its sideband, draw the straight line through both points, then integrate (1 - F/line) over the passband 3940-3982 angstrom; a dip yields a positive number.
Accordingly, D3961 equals 8.9 angstrom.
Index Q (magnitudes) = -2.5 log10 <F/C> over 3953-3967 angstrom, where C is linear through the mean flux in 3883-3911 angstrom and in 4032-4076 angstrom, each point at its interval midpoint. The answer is 0.28 mag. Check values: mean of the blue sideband 22.5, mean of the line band 21.1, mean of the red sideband 34.8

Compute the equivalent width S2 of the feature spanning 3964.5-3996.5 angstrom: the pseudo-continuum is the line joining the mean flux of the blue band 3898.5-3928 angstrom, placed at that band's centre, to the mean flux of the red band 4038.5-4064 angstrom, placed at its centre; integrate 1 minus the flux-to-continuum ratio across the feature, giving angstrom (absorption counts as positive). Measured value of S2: 6.5 angstrom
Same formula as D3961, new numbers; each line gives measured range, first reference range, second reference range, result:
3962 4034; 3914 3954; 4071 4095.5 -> -3.87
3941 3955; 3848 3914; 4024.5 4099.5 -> 0.80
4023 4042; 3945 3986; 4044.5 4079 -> -2.22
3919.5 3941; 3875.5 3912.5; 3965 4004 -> 7.09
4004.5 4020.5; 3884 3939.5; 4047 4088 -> -2.70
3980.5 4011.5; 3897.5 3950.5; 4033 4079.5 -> -3.73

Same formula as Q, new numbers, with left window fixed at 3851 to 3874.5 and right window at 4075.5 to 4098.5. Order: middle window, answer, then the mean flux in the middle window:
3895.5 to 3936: -0.19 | 25.6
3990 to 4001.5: -0.20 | 34.3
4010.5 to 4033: -0.17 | 35.8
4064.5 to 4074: 0.05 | 33.2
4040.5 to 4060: -0.09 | 36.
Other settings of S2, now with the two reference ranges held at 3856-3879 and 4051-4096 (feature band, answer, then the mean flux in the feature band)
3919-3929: 1.3 angstrom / 19.8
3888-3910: -2.9 angstrom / 23.5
